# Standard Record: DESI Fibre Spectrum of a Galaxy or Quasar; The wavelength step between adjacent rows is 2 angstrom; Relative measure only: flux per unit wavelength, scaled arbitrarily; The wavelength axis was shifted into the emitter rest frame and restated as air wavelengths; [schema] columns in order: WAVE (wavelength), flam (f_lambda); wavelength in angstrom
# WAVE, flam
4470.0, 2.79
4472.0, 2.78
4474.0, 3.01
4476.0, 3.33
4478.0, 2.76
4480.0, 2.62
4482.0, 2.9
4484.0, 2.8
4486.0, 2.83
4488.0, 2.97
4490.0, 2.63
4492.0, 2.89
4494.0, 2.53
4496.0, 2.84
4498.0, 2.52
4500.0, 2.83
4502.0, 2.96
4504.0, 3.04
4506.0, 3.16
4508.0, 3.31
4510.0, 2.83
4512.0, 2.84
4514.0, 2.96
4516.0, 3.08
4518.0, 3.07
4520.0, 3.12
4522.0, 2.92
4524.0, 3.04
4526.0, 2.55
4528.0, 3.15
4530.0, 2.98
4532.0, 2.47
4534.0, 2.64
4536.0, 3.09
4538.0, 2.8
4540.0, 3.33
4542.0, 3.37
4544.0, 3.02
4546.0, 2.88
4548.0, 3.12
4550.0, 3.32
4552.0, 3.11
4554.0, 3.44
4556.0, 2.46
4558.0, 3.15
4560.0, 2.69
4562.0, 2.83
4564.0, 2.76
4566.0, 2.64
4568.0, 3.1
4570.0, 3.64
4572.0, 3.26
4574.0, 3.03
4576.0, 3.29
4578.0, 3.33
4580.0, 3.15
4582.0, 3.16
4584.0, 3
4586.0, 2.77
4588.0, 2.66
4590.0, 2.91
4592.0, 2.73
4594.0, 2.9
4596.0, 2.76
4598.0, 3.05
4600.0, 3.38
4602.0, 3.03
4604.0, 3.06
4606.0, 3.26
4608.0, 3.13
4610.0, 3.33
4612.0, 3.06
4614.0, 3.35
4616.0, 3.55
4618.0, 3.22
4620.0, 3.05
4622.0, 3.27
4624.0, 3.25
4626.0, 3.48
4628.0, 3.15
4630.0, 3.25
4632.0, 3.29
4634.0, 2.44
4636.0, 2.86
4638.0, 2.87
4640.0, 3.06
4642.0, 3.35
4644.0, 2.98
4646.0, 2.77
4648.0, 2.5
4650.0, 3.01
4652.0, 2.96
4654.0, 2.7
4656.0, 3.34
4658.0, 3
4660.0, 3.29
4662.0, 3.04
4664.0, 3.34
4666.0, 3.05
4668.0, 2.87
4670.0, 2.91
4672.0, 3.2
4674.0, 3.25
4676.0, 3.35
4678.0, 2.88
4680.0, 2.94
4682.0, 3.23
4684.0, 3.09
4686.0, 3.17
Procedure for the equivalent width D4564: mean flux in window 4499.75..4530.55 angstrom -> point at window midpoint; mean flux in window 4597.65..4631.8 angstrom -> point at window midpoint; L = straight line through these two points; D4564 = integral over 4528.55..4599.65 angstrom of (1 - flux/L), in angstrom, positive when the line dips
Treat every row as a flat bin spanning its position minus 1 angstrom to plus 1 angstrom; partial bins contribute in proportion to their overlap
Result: 2.53 angstrom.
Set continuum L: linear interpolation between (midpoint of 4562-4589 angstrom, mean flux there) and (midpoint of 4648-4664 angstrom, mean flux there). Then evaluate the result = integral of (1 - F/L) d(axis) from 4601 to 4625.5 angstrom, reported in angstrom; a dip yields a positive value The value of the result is -1.4 angstrom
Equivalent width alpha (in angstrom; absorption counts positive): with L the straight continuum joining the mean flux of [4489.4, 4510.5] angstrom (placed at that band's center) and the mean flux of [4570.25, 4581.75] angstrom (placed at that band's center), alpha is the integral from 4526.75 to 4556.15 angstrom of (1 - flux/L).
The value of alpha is 0.5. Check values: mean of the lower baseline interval 2.87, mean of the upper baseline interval 3.24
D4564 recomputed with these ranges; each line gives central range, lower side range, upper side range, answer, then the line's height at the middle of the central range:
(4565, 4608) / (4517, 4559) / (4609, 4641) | 0.4 angstrom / 3.09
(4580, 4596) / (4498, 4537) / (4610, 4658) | 0.7 angstrom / 3.02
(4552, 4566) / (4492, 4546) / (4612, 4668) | 0.5 angstrom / 2.99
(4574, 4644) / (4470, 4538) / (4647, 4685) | -2.4 angstrom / 2.99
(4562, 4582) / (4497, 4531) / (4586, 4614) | -0.8 angstrom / 3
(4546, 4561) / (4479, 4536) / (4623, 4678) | -0.5 angstrom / 2.93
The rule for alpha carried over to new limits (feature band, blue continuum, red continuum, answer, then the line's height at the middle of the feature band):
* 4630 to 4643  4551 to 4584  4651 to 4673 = 0.27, 3.06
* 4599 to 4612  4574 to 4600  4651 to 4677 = -0.73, 3.02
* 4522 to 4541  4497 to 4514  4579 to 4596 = 0.20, 2.93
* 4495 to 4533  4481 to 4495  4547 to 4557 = -0.23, 2.91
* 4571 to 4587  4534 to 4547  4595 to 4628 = 0.03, 3.13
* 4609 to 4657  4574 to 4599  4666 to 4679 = -0.91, 3.03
